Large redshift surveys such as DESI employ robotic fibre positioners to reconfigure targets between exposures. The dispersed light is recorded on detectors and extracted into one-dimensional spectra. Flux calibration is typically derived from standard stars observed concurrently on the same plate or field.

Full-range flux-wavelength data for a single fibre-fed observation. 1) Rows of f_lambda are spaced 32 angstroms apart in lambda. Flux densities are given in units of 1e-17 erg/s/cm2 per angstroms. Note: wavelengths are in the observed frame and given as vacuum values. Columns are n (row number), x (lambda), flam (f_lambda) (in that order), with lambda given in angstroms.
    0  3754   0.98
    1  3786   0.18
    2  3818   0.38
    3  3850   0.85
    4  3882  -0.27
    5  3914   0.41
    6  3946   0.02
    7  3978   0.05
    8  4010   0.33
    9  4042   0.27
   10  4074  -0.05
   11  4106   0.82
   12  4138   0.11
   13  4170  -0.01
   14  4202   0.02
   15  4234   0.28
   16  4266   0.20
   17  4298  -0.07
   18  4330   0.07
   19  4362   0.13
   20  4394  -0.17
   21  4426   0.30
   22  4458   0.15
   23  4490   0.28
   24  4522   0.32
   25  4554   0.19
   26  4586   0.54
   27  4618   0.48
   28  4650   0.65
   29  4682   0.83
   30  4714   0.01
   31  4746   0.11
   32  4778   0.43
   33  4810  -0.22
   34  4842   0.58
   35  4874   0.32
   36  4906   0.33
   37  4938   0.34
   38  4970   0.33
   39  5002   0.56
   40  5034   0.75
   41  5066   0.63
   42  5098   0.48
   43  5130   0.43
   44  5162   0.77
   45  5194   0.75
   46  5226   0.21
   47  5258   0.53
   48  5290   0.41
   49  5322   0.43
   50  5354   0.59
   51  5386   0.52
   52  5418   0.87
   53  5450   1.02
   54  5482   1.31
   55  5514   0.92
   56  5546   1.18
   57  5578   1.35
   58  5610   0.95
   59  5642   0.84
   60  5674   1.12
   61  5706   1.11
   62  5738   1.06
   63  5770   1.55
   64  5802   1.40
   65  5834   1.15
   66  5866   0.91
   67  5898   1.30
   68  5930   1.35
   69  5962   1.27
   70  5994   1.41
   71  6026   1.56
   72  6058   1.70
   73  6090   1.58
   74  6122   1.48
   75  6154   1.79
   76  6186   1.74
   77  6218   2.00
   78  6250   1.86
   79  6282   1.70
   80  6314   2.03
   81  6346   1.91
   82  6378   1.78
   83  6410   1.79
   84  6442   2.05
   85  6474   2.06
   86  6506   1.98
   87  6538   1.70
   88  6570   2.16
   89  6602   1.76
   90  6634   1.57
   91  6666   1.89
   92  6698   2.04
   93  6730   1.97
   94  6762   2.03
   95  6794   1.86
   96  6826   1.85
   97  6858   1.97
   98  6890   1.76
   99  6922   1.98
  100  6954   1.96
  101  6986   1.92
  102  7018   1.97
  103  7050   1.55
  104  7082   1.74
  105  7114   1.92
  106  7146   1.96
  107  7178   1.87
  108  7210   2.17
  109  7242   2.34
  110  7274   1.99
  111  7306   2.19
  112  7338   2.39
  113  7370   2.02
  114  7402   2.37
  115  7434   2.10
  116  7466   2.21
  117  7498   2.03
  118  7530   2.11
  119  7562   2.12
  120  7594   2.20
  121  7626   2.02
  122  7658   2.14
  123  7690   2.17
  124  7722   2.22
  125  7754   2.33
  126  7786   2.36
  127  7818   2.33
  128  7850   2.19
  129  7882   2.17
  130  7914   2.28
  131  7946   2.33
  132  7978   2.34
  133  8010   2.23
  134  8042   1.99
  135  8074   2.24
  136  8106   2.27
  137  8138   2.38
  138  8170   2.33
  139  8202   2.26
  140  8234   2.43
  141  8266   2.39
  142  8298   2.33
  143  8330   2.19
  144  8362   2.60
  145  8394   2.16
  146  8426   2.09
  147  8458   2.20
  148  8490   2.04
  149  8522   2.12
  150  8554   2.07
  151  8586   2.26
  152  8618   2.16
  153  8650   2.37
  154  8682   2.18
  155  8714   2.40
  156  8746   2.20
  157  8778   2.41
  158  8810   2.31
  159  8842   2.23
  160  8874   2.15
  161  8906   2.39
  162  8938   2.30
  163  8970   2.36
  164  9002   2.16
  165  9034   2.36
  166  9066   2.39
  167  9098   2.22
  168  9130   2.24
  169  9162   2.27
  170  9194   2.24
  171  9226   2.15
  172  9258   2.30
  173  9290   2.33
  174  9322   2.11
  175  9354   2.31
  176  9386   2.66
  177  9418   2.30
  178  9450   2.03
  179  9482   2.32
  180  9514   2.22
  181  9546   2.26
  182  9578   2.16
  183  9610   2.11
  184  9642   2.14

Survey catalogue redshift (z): 0.36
